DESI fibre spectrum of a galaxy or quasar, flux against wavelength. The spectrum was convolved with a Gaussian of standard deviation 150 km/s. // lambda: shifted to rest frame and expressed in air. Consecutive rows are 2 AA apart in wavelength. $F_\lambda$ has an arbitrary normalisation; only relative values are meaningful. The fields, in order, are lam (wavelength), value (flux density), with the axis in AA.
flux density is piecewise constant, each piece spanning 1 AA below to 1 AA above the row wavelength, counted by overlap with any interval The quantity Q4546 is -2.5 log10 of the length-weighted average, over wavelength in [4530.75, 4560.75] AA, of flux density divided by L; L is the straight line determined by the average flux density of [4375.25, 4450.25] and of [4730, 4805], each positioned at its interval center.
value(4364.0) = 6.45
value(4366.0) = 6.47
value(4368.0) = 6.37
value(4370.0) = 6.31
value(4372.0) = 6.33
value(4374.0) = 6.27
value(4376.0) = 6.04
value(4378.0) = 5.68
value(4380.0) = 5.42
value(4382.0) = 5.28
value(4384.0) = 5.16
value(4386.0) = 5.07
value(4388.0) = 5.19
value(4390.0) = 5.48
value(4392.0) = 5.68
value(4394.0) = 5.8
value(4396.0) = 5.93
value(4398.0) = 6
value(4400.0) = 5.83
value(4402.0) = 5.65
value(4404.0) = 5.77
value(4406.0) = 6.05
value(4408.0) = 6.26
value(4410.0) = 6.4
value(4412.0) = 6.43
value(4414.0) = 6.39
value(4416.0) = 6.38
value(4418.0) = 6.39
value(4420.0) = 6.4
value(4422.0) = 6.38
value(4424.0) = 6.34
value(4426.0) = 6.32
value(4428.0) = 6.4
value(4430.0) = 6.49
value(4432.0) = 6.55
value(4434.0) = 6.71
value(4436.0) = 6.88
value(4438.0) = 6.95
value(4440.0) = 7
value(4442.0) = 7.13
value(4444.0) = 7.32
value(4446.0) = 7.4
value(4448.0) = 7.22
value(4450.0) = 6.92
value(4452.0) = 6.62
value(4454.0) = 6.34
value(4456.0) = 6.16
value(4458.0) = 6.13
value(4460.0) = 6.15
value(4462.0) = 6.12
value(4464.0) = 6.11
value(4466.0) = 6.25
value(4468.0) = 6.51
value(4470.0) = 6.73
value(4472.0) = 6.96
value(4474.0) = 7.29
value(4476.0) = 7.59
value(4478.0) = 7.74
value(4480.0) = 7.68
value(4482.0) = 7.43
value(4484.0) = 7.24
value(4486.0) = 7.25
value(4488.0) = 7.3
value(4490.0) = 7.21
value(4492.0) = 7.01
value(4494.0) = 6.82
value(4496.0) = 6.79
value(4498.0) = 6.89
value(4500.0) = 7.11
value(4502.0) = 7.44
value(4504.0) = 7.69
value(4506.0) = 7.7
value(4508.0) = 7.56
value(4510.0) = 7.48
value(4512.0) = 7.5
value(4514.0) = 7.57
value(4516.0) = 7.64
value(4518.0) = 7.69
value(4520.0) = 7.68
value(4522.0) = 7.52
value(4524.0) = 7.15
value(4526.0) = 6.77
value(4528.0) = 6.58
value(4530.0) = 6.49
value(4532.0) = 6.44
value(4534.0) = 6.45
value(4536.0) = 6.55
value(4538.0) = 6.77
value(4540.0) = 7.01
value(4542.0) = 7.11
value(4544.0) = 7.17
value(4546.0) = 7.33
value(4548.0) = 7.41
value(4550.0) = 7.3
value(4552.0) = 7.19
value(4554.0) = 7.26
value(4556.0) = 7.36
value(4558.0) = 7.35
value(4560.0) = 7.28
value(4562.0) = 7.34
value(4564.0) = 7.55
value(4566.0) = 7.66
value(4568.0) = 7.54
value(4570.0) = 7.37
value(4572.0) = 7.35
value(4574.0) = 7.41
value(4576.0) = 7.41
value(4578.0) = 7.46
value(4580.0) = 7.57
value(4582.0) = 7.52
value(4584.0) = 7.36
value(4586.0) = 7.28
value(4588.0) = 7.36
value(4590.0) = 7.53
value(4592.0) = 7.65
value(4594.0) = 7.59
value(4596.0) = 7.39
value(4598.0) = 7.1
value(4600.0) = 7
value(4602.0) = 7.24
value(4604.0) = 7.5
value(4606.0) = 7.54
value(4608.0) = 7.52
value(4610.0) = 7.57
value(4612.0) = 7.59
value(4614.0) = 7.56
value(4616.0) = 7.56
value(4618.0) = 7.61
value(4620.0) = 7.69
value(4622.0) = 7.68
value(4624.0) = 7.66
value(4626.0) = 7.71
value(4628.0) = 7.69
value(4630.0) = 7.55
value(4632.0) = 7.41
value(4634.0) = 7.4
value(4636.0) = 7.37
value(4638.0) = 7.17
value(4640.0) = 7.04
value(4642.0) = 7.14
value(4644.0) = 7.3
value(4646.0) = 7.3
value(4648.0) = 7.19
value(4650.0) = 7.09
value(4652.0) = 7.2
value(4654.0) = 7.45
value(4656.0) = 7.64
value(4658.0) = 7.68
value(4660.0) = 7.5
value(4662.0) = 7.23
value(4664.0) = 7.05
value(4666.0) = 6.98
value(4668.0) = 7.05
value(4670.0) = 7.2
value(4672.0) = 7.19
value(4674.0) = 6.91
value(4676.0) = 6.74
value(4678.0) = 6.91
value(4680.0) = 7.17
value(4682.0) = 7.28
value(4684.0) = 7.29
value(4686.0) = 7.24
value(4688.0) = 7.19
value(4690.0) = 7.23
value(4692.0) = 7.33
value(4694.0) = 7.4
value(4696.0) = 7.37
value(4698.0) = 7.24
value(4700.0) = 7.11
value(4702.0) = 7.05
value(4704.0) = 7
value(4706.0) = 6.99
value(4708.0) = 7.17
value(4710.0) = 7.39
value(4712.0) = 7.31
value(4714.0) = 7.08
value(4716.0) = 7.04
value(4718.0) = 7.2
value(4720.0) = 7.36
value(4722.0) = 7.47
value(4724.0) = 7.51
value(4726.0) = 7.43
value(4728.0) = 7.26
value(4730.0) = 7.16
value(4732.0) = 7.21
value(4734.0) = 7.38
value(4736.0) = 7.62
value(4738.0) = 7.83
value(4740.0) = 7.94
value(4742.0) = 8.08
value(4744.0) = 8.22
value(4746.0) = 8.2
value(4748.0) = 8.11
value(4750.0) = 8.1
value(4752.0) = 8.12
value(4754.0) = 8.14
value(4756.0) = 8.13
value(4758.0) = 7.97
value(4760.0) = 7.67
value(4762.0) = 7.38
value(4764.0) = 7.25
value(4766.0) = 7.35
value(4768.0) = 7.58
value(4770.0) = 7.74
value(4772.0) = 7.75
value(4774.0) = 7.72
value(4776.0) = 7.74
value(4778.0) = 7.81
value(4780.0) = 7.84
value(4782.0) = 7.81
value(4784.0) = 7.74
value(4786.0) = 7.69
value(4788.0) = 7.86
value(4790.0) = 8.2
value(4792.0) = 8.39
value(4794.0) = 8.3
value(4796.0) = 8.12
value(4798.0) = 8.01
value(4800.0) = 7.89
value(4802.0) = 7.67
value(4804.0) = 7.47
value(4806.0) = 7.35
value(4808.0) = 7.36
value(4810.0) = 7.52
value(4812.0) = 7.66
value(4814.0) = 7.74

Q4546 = -0.04 mag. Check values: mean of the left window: 6.22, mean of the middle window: 7.06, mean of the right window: 7.83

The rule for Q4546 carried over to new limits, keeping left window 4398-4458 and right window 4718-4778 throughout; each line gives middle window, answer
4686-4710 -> 0.05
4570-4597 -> -0.05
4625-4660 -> -0.01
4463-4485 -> -0.06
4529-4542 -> 0.04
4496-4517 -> -0.10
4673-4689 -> 0.05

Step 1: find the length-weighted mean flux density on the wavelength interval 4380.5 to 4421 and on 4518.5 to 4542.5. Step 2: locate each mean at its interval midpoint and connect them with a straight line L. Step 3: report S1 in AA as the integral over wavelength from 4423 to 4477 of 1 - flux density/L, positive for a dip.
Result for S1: -3.74 AA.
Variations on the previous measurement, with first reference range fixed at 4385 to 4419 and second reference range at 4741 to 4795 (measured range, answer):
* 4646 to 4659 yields -0.2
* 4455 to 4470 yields 0.0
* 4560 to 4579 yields -1.7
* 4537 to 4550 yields -0.9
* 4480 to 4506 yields -3.3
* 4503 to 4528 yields -3.6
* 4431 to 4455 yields -3.0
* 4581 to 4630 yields -3.4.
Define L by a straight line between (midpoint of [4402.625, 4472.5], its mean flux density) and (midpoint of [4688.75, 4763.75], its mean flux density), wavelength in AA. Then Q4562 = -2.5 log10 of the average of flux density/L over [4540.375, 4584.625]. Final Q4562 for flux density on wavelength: -0.06 mag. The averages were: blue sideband 6.52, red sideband 7.52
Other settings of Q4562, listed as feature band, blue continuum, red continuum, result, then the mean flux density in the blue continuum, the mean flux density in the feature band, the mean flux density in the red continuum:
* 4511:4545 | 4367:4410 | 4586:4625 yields -0.03 mag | 5.8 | 7.06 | 7.49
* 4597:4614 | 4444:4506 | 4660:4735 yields -0.04 mag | 6.96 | 7.39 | 7.2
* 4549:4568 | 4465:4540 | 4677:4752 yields -0.02 mag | 7.15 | 7.37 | 7.41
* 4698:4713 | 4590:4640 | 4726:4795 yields 0.08 mag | 7.48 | 7.15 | 7.8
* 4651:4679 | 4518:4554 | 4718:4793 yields 0.04 mag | 7.02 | 7.2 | 7.74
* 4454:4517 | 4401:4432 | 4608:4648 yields -0.06 mag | 6.28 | 7.05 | 7.47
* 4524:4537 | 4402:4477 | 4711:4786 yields 0.05 mag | 6.57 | 6.59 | 7.66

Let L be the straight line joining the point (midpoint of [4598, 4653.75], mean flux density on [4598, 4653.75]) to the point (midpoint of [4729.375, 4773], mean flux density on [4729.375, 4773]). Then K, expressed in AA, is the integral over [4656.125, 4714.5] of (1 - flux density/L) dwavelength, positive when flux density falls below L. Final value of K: 3.0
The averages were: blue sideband 7.41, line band 7.19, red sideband 7.77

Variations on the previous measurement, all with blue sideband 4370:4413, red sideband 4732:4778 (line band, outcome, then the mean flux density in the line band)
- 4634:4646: -0.09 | 7.23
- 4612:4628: -1.30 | 7.64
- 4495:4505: -1.22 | 7.18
